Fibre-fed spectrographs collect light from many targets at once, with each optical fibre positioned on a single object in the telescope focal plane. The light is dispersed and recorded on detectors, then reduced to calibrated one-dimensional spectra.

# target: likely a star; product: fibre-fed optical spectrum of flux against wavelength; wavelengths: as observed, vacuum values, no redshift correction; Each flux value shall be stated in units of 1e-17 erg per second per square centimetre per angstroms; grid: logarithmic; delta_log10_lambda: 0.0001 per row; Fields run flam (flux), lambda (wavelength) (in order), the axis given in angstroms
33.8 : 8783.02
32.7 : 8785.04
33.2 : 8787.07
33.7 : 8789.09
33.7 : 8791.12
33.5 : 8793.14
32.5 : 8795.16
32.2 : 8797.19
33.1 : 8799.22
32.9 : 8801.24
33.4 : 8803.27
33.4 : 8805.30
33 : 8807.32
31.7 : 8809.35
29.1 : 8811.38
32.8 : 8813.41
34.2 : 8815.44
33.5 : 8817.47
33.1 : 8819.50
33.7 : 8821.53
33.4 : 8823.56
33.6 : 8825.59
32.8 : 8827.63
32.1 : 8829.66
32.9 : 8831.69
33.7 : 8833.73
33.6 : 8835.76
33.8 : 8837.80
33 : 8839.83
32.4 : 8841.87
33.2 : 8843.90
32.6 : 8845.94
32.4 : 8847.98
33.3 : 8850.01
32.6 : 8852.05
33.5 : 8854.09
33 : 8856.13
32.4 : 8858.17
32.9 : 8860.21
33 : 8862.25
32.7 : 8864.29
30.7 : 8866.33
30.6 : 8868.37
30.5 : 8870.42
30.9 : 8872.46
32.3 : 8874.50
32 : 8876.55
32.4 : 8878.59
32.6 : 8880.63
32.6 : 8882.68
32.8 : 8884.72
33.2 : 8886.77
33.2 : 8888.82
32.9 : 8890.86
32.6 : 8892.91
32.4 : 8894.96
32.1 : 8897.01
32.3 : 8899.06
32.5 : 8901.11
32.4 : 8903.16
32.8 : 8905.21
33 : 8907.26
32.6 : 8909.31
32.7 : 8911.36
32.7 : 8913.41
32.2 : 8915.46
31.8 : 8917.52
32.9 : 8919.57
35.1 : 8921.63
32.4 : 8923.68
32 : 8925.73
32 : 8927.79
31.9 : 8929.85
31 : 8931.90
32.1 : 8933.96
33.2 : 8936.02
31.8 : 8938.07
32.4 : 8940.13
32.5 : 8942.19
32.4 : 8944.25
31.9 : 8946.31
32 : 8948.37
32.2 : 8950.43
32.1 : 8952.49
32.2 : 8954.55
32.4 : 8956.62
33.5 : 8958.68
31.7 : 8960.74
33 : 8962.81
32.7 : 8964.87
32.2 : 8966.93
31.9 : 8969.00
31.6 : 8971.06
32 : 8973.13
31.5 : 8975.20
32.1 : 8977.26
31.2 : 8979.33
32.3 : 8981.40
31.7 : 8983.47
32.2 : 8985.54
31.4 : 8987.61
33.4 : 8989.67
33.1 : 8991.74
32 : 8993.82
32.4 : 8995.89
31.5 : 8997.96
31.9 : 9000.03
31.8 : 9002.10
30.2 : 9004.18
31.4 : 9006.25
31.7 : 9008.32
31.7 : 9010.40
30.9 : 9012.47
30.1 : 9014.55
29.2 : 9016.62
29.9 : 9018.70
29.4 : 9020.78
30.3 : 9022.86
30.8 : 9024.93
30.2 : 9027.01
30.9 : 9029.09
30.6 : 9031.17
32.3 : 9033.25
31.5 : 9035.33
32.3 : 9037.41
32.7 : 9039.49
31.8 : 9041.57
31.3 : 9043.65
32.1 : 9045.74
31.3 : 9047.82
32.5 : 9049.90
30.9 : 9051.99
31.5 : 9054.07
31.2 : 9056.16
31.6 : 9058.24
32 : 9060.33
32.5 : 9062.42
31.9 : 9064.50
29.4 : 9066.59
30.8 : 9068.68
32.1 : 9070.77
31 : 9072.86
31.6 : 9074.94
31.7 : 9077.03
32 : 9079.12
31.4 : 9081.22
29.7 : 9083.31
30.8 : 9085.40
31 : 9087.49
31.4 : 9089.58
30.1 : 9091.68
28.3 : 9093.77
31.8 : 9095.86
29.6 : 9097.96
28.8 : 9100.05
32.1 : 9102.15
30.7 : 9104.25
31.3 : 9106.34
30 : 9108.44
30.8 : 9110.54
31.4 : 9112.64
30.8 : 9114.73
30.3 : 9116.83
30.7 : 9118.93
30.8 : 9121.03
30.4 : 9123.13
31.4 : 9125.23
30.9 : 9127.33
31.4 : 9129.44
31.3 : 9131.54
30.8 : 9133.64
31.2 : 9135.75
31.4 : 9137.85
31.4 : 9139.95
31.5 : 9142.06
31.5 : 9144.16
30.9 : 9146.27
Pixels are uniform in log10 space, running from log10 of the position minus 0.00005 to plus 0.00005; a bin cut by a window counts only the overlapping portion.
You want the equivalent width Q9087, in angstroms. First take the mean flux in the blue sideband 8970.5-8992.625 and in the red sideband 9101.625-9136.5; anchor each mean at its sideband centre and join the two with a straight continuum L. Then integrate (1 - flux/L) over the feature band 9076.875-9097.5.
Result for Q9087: 0.3 angstroms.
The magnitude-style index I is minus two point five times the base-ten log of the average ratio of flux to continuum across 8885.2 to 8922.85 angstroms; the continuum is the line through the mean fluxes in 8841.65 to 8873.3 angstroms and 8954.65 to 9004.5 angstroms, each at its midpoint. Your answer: -0.02 mag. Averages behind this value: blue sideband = 32.3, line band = 32.7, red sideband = 32.1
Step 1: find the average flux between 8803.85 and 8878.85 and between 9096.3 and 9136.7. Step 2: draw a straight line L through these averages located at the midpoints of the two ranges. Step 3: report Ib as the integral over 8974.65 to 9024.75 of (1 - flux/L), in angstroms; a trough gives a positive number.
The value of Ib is 0.3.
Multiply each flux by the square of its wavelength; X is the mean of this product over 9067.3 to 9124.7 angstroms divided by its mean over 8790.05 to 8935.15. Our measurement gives 1.0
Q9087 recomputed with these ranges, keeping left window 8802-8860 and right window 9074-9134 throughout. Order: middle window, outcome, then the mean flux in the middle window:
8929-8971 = -0.3 angstroms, 32.2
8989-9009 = -0.2 angstroms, 31.9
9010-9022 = 0.5 angstroms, 30.1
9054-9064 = -0.2 angstroms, 31.8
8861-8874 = 0.5 angstroms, 31.5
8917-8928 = -0.2 angstroms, 32.8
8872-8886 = 0.1 angstroms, 32.3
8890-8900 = 0.0 angstroms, 32.4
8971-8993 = -0.2 angstroms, 32.1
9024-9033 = 0.2 angstroms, 30.8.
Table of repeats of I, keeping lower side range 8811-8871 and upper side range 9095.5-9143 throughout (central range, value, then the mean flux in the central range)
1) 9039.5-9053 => -0.01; 31.7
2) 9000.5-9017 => 0.02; 31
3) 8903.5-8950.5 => -0.01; 32.4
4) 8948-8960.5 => -0.01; 32.4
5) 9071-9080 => -0.02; 31.6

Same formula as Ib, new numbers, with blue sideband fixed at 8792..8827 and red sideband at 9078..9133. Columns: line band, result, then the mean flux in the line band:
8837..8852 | -0.1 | 32.9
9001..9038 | 0.6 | 30.8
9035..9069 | -0.5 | 31.6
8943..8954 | -0.1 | 32.1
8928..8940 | 0.0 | 32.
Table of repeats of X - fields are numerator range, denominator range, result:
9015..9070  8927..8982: 0.99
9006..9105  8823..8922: 0.99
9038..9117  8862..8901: 1.01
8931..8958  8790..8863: 1.00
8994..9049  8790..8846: 0.99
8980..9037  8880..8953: 0.98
